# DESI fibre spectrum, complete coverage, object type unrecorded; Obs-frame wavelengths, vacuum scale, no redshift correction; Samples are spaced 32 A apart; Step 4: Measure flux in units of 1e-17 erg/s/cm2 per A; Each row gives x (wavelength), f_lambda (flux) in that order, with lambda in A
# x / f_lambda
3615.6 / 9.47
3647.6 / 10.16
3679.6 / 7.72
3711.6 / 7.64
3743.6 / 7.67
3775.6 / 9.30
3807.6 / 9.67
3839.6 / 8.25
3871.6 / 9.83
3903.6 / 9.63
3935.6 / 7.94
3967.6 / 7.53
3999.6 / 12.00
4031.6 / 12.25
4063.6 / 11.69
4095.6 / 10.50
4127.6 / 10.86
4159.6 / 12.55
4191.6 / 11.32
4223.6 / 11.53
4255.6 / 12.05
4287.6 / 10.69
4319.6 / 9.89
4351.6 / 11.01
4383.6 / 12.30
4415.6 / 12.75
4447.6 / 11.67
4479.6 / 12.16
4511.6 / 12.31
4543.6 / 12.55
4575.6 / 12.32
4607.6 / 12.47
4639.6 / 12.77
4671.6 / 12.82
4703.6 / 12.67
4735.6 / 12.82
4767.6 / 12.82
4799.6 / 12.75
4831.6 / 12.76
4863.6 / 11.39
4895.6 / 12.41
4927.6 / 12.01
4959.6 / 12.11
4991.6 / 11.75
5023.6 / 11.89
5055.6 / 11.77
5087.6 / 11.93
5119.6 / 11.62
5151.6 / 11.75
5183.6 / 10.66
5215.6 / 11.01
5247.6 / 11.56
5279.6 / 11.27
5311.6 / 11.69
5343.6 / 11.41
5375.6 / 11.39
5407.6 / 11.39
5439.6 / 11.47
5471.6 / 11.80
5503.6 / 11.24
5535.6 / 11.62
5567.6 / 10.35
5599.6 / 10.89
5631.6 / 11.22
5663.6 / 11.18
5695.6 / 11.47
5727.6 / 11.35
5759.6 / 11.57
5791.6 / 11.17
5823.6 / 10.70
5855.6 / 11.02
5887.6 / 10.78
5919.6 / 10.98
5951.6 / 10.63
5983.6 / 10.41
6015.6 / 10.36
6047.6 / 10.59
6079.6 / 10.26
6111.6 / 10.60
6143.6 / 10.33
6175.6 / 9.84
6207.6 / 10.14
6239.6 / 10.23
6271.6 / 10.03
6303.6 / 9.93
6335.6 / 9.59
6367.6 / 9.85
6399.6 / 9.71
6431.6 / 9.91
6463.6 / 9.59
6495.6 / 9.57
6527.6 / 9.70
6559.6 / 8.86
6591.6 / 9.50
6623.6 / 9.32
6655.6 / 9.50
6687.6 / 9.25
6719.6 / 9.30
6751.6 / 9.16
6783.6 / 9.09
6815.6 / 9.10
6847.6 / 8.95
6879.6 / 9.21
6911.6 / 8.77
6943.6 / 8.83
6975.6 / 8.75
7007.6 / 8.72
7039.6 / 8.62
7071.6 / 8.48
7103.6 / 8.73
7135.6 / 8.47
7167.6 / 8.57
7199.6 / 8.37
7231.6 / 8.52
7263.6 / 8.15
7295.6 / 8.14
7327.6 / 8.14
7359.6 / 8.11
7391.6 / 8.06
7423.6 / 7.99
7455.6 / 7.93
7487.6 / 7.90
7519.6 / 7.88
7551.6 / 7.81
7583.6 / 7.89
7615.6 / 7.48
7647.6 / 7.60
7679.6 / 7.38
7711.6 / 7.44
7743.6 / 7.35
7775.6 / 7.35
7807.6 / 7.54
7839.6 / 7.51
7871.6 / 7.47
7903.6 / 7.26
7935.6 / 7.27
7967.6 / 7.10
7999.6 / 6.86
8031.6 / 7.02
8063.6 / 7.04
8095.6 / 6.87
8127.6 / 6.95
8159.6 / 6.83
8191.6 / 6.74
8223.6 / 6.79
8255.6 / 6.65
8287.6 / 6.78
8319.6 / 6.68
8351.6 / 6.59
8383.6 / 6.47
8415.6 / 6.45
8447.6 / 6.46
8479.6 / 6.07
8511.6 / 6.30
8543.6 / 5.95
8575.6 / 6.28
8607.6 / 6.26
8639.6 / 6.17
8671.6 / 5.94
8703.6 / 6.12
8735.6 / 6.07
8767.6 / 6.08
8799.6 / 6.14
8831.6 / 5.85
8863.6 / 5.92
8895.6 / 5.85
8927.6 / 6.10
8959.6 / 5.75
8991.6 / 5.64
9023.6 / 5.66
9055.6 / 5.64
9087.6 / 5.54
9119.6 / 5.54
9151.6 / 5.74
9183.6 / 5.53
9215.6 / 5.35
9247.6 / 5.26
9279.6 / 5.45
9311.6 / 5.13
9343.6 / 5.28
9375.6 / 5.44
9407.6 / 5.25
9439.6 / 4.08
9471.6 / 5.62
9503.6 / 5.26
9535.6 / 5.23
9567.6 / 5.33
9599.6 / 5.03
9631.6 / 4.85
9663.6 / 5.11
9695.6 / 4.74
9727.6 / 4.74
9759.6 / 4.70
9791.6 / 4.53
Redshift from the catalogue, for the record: 0.00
